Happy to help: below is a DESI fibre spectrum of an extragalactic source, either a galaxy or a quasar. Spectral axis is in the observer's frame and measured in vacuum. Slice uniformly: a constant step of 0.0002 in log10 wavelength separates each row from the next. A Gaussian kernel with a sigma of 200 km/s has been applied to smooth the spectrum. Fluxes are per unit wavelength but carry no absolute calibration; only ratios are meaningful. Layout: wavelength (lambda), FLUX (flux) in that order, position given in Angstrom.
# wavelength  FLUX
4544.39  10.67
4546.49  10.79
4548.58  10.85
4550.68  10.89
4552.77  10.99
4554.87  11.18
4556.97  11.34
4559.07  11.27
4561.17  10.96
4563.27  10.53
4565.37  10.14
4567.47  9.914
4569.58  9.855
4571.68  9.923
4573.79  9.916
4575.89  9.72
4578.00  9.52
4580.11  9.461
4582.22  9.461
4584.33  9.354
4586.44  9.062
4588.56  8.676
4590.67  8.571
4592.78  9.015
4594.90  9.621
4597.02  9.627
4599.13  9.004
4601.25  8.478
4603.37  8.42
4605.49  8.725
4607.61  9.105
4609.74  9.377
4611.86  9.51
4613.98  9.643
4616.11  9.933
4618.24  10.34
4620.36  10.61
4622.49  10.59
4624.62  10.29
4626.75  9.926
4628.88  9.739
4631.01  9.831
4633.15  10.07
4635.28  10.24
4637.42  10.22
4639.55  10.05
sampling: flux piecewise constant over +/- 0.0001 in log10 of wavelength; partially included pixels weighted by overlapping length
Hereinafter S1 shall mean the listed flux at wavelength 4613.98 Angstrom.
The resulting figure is 9.643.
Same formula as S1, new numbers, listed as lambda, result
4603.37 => 8.42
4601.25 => 8.478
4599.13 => 9.004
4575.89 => 9.72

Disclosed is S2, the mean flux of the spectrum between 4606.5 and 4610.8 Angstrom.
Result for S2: 9.23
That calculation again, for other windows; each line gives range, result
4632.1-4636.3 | 10.2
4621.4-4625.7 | 10.4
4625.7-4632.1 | 9.83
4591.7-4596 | 9.31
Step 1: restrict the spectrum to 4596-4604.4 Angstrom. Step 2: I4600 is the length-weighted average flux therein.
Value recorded 8.89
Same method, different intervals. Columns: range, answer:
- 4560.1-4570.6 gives 10.3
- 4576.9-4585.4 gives 9.45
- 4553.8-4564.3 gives 11.1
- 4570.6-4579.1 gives 9.77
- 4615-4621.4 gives 10.3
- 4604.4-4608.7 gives 8.9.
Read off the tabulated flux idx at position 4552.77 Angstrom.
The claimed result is 10.99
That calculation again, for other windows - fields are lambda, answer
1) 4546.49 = 10.79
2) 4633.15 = 10.07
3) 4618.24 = 10.34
